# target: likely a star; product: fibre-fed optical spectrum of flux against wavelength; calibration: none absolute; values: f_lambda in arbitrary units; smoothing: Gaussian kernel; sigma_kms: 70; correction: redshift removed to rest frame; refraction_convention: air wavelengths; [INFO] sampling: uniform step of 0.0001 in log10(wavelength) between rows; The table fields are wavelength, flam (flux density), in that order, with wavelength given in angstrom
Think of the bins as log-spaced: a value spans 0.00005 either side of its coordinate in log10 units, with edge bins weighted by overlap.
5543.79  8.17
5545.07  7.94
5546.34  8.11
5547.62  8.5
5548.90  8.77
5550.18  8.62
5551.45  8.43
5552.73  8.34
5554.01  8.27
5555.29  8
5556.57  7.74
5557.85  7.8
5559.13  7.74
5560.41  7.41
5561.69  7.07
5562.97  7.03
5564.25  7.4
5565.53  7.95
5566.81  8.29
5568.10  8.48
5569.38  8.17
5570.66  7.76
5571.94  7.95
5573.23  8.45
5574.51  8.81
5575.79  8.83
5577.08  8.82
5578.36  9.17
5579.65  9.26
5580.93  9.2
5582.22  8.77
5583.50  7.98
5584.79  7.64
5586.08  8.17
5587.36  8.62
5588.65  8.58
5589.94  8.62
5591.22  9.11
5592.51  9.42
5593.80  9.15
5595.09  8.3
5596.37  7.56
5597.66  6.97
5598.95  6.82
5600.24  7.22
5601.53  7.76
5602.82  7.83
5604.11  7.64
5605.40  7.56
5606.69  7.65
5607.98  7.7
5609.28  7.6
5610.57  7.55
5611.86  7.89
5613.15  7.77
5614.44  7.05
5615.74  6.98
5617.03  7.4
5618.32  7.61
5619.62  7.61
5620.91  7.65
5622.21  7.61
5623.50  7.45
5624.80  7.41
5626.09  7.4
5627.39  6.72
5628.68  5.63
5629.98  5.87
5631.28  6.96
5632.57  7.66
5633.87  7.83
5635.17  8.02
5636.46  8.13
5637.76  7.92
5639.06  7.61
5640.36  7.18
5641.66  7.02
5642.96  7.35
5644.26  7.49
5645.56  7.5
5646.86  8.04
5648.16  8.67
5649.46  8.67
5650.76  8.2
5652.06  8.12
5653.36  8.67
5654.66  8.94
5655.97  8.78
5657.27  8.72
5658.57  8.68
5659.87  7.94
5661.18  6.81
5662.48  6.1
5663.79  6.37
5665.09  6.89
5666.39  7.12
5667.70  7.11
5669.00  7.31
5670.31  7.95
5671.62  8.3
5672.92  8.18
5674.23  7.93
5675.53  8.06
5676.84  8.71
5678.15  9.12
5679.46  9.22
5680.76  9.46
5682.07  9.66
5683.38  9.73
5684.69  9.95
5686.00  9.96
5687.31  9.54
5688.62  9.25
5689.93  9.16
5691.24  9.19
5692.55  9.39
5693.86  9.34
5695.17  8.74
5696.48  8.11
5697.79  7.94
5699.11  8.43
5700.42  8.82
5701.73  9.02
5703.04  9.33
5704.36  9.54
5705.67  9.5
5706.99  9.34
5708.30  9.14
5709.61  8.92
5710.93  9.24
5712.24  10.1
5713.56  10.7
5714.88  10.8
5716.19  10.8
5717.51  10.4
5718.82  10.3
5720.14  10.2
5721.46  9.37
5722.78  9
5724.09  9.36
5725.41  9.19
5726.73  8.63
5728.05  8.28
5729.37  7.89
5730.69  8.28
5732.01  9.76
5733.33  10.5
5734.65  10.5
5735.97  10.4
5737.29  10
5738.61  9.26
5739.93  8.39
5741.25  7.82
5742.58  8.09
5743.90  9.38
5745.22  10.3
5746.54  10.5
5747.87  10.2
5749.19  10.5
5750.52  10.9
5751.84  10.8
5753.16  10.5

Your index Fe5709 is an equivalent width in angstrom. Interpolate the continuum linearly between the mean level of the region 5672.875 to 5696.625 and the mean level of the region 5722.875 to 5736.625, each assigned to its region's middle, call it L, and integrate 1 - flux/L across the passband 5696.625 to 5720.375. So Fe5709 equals -0.87 angstrom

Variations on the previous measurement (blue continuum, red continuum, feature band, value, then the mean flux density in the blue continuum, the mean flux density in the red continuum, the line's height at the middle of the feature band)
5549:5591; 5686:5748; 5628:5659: 3.52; 8.25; 9.37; 8.81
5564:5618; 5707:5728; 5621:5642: 3.21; 8.09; 9.69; 8.6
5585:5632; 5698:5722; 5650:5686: 2.26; 7.63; 9.63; 8.8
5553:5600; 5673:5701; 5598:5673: 9.21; 8.2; 9.02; 8.63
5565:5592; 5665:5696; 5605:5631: 3.95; 8.51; 8.75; 8.6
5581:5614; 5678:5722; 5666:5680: 1.52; 8.01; 9.47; 9.08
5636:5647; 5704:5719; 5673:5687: -0.48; 7.55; 9.9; 8.84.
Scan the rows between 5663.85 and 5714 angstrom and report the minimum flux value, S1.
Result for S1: 6.89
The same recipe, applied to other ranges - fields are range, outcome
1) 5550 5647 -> 5.63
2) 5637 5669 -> 6.1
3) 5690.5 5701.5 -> 7.94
